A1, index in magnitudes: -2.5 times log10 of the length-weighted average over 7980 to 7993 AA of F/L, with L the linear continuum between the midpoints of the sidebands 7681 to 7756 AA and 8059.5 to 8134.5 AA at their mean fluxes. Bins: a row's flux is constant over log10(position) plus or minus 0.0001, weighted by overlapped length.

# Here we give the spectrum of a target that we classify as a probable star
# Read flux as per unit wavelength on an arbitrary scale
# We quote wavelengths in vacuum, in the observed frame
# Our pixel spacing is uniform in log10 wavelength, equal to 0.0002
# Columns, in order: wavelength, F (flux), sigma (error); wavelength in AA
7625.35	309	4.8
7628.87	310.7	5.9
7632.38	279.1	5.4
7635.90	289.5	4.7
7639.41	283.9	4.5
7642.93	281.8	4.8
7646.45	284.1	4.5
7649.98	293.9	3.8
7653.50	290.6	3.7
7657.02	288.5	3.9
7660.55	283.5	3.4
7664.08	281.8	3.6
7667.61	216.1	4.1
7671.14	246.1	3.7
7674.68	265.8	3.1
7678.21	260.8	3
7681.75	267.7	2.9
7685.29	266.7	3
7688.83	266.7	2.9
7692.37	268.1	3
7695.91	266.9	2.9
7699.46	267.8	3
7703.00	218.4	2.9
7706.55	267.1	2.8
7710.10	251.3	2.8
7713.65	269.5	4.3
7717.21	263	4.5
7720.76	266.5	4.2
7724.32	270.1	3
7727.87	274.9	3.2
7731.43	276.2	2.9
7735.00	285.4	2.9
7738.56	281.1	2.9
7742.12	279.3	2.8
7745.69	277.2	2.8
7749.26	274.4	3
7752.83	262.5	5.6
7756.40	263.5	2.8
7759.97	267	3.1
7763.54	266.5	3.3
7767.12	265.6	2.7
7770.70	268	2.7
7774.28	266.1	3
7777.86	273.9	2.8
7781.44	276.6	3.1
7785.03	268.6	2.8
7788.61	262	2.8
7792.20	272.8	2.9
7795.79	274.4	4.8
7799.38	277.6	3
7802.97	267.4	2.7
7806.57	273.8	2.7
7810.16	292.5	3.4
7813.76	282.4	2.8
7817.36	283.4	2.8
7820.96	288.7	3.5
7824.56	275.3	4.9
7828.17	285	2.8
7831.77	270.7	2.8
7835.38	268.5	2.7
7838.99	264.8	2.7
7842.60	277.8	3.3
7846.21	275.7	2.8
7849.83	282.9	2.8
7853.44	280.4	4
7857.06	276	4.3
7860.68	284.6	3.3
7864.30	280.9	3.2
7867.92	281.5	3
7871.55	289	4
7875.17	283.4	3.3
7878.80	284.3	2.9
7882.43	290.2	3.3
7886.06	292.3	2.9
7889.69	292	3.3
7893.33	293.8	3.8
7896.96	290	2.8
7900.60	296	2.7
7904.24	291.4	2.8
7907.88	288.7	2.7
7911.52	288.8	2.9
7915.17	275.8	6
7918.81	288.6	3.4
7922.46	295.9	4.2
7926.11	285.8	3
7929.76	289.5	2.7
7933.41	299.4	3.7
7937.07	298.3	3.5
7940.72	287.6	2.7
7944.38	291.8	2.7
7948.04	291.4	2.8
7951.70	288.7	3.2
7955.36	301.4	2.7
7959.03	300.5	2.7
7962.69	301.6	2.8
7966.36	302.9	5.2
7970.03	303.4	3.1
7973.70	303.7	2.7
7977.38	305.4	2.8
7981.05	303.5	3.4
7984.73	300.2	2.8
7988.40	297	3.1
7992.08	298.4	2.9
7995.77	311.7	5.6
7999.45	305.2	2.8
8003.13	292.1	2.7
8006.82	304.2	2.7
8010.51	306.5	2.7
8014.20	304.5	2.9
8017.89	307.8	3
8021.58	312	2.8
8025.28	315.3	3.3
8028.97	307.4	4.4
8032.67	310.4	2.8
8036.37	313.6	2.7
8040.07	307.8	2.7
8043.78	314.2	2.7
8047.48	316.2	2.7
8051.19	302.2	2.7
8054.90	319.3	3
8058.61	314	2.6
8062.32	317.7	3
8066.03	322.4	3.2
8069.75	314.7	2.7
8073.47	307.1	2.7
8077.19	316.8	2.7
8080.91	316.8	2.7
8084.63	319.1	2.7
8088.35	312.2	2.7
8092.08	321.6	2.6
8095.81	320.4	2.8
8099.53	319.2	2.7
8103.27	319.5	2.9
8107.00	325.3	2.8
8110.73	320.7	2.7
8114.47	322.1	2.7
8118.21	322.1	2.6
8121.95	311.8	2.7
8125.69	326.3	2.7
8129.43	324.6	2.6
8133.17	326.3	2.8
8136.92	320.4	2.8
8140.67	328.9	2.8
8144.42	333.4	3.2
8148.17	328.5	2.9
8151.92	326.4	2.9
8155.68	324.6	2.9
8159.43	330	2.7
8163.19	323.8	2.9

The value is 0.02 mag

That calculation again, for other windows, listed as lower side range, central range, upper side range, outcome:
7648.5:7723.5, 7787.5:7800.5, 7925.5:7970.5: 0.023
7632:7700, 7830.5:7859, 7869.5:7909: 0.046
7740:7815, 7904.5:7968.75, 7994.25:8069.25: 0.012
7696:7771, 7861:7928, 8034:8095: 0.008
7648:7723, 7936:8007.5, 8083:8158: 0.013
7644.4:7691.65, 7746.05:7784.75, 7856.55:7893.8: 0.036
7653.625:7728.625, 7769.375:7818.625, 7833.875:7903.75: 0.004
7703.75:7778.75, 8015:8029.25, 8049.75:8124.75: -0.008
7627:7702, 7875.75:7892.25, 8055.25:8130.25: 0.028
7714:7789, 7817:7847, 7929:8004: 0.020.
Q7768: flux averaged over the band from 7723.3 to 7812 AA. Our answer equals 273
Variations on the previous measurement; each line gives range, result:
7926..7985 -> 298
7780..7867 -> 277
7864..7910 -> 289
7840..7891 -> 283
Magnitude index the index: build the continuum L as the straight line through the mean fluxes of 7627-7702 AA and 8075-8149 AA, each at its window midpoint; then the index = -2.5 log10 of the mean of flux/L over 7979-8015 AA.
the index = 0.03 mag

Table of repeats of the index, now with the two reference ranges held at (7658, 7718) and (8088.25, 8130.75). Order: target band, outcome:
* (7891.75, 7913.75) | 0.00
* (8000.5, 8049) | 0.00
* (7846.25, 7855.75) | 0.01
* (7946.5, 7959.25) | 0.01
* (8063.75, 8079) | 0.00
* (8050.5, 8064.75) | 0.00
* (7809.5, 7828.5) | -0.02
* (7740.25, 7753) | -0.02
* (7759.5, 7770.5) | 0.02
